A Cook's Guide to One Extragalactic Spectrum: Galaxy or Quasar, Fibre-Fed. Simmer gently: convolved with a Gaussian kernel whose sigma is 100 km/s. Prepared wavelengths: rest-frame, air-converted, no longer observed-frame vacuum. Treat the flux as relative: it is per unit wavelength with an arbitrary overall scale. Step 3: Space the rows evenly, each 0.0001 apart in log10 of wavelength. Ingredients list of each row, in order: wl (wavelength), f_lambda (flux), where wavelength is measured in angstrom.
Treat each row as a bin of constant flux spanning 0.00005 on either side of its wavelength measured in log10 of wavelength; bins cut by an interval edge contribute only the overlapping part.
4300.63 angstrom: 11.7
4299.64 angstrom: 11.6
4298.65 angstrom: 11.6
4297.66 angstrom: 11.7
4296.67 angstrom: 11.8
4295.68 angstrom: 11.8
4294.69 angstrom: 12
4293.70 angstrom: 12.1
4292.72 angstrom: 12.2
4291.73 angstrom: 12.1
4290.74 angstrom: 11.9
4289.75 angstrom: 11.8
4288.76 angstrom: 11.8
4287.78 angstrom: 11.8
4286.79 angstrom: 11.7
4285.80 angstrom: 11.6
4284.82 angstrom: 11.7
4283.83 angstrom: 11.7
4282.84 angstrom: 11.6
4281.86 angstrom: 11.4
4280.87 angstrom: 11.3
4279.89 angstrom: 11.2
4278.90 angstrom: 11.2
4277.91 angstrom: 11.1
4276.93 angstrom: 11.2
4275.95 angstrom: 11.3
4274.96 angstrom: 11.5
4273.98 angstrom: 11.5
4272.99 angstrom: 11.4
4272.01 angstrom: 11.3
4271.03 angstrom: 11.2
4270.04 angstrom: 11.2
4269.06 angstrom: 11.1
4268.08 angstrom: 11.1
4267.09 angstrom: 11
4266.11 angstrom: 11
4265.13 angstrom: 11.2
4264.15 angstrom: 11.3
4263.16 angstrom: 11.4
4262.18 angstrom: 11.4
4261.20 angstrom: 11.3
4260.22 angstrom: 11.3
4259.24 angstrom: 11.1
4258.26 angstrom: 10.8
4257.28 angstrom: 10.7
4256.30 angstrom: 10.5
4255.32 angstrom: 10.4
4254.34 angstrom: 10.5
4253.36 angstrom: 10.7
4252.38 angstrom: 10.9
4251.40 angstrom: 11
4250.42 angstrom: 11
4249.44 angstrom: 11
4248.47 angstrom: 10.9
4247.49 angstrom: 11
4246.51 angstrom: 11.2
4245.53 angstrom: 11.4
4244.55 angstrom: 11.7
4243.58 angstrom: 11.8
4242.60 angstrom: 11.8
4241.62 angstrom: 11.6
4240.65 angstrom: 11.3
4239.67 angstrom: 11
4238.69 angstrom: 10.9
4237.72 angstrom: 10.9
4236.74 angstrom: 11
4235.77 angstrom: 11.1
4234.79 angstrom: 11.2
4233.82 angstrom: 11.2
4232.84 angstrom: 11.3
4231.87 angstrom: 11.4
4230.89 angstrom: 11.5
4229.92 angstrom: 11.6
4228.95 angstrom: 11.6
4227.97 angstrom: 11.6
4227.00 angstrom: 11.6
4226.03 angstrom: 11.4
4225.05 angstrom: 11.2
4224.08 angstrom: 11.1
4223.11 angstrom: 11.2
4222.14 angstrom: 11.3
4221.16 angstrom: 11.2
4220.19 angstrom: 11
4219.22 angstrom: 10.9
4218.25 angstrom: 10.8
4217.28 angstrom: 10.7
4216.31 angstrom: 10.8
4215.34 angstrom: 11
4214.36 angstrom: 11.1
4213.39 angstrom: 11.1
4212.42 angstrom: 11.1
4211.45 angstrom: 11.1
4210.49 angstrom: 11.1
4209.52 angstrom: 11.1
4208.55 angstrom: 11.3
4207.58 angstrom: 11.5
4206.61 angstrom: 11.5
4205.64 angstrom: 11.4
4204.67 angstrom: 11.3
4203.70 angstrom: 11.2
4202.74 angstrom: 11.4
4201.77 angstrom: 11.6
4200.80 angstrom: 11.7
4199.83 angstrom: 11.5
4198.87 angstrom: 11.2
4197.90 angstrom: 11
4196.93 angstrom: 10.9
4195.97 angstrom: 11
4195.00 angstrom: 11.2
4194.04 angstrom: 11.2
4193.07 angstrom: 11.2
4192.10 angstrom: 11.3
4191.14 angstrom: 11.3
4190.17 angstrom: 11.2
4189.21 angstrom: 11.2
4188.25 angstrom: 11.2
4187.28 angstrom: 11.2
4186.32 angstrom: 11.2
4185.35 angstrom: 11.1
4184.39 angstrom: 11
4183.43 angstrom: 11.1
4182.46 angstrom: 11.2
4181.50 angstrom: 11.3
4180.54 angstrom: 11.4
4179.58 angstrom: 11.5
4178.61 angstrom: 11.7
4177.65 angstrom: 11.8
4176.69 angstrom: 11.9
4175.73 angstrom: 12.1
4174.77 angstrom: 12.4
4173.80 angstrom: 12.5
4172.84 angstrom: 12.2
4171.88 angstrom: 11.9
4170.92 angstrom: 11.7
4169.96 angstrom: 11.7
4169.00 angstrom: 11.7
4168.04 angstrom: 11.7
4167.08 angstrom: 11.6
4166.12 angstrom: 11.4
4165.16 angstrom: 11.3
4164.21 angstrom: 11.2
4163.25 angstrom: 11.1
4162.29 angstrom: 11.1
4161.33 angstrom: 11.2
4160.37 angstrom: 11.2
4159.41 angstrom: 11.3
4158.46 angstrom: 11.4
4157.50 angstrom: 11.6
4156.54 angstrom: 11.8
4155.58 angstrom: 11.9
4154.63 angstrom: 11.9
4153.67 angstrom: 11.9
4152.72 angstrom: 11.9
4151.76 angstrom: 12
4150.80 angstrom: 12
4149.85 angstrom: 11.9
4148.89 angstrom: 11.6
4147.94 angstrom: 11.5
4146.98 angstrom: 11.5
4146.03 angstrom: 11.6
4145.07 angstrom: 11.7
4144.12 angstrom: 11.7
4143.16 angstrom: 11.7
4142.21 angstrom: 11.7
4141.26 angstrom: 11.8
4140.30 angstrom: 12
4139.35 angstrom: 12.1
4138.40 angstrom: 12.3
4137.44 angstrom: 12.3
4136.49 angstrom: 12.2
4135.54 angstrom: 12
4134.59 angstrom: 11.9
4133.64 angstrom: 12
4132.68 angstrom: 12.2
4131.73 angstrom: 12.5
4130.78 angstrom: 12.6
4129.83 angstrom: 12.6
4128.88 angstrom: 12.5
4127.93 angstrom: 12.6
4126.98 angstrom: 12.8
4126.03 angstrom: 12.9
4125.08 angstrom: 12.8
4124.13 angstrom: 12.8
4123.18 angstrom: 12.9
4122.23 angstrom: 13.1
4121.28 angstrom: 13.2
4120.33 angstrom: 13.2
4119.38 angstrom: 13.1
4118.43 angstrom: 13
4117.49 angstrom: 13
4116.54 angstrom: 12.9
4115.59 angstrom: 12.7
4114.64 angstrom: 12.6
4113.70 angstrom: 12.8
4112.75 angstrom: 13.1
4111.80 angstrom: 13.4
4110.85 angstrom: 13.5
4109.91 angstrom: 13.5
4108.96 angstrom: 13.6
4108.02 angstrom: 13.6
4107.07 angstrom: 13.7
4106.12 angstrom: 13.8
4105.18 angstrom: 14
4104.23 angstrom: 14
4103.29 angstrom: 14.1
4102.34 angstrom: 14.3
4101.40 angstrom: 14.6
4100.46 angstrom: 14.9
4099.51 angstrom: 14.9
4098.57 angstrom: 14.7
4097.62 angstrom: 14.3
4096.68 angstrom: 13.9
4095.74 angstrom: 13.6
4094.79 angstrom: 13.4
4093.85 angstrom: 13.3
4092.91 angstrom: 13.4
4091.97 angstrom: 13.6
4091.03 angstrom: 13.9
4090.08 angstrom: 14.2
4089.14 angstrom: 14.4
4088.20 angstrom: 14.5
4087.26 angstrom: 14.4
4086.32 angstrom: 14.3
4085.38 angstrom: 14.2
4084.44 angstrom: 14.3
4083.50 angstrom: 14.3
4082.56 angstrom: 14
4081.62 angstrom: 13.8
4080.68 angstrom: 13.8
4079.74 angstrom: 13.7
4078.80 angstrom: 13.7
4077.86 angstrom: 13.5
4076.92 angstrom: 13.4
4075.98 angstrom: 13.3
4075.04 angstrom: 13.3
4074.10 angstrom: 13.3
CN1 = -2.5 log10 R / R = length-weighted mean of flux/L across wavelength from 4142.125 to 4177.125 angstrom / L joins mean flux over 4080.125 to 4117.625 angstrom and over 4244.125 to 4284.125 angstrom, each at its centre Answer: 0.10 mag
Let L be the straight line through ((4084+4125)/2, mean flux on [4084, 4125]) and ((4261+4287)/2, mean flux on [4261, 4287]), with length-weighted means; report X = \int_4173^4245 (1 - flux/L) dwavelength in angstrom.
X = 5.4 angstrom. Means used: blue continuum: 13.7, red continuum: 11.3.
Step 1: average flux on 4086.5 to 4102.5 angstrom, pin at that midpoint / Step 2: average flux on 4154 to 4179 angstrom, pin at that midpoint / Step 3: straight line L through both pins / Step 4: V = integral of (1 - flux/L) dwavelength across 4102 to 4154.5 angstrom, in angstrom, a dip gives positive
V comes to 1.5 angstrom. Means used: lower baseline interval 14.1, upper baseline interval 11.7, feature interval 12.6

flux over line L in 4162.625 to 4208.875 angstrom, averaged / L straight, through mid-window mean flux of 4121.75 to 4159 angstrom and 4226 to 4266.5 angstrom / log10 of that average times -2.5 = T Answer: 0.03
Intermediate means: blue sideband 12.1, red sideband 11.2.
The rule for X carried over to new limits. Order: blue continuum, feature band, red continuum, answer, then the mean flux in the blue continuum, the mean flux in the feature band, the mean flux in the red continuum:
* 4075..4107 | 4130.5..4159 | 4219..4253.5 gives 2.4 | 14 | 11.9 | 11.2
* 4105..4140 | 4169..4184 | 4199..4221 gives 0.1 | 12.8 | 11.8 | 11.2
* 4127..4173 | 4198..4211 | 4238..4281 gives 0.1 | 11.8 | 11.4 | 11.2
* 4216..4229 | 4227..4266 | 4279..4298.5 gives 0.7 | 11.2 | 11.2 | 11.7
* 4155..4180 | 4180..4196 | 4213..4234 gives 0.4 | 11.7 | 11.2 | 11.2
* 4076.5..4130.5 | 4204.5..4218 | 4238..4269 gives 0.8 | 13.6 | 11.1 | 11.1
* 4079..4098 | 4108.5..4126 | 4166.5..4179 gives 0.3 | 14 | 13.1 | 11.9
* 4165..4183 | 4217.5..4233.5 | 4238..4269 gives 0.1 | 11.7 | 11.3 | 11.1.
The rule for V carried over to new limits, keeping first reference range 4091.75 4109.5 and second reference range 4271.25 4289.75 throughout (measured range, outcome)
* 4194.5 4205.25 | 1.13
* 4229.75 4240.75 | 0.84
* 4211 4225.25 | 1.51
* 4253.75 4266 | 0.80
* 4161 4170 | 1.16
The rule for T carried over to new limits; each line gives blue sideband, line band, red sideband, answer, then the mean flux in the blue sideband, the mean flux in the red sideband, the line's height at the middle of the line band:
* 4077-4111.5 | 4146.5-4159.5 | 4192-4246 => 0.084 mag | 14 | 11.3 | 12.7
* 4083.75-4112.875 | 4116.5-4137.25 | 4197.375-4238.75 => 0.056 mag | 14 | 11.2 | 13.3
